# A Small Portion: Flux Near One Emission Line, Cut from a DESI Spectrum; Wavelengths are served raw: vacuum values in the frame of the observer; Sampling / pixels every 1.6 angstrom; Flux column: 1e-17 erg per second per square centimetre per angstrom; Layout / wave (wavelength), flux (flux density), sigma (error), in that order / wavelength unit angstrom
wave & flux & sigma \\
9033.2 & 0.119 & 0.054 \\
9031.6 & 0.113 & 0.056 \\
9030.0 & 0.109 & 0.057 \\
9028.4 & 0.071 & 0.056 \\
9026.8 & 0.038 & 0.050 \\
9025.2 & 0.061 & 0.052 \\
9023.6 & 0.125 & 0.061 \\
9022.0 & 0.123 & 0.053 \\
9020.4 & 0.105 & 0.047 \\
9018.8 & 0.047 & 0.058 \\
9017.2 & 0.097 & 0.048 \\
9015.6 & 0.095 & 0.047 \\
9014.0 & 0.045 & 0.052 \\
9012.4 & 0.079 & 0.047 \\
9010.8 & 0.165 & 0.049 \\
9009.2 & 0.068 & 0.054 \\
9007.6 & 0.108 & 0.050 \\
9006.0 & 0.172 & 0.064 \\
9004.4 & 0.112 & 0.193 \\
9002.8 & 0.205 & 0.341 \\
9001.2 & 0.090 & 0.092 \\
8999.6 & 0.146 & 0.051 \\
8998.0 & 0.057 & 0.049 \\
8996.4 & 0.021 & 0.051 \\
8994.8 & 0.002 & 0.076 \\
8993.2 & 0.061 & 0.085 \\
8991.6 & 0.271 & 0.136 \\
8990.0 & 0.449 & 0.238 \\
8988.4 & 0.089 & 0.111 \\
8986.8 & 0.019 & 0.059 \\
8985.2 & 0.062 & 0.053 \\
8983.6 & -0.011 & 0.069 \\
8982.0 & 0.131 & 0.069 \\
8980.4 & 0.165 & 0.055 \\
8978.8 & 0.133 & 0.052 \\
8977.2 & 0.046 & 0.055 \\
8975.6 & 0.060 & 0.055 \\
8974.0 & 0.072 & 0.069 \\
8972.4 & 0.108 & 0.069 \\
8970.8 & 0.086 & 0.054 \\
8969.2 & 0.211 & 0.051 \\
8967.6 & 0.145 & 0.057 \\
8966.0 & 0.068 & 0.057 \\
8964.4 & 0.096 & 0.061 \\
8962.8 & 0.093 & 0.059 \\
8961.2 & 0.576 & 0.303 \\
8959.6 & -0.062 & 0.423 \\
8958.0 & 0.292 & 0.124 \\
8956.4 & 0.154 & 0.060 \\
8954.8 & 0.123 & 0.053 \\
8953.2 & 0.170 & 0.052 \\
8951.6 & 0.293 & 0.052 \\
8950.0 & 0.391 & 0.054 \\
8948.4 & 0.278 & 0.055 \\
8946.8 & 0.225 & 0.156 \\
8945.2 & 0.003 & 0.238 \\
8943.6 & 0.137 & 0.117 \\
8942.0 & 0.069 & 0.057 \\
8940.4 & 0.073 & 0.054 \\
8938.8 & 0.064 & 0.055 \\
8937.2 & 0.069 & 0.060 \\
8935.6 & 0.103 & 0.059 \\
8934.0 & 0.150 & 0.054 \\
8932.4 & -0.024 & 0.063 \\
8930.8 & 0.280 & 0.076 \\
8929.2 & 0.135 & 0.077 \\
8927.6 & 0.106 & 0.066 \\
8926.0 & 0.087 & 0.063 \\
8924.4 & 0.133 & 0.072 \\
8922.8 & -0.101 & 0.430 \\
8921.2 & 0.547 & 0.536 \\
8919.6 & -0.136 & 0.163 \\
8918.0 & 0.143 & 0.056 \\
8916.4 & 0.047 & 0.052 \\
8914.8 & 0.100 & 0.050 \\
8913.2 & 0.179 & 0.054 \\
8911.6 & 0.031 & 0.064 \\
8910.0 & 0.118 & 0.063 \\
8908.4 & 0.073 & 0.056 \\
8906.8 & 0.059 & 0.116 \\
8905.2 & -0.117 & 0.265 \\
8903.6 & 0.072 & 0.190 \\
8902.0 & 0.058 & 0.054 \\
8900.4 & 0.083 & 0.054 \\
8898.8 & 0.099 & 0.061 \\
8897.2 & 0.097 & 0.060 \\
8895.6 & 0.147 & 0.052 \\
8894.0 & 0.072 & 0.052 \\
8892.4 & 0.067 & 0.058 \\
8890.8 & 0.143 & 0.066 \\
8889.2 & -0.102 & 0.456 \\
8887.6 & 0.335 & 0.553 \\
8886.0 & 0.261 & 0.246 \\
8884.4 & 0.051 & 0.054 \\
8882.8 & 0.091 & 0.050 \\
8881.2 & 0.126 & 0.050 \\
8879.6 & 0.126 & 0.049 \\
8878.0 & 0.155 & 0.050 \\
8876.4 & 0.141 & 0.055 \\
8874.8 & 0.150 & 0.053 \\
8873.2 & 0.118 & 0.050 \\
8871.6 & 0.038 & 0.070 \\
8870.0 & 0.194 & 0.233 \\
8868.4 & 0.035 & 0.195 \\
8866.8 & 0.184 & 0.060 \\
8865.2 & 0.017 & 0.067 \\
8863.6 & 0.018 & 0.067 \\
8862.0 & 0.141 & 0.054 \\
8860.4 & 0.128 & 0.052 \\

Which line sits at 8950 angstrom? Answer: Hgamma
